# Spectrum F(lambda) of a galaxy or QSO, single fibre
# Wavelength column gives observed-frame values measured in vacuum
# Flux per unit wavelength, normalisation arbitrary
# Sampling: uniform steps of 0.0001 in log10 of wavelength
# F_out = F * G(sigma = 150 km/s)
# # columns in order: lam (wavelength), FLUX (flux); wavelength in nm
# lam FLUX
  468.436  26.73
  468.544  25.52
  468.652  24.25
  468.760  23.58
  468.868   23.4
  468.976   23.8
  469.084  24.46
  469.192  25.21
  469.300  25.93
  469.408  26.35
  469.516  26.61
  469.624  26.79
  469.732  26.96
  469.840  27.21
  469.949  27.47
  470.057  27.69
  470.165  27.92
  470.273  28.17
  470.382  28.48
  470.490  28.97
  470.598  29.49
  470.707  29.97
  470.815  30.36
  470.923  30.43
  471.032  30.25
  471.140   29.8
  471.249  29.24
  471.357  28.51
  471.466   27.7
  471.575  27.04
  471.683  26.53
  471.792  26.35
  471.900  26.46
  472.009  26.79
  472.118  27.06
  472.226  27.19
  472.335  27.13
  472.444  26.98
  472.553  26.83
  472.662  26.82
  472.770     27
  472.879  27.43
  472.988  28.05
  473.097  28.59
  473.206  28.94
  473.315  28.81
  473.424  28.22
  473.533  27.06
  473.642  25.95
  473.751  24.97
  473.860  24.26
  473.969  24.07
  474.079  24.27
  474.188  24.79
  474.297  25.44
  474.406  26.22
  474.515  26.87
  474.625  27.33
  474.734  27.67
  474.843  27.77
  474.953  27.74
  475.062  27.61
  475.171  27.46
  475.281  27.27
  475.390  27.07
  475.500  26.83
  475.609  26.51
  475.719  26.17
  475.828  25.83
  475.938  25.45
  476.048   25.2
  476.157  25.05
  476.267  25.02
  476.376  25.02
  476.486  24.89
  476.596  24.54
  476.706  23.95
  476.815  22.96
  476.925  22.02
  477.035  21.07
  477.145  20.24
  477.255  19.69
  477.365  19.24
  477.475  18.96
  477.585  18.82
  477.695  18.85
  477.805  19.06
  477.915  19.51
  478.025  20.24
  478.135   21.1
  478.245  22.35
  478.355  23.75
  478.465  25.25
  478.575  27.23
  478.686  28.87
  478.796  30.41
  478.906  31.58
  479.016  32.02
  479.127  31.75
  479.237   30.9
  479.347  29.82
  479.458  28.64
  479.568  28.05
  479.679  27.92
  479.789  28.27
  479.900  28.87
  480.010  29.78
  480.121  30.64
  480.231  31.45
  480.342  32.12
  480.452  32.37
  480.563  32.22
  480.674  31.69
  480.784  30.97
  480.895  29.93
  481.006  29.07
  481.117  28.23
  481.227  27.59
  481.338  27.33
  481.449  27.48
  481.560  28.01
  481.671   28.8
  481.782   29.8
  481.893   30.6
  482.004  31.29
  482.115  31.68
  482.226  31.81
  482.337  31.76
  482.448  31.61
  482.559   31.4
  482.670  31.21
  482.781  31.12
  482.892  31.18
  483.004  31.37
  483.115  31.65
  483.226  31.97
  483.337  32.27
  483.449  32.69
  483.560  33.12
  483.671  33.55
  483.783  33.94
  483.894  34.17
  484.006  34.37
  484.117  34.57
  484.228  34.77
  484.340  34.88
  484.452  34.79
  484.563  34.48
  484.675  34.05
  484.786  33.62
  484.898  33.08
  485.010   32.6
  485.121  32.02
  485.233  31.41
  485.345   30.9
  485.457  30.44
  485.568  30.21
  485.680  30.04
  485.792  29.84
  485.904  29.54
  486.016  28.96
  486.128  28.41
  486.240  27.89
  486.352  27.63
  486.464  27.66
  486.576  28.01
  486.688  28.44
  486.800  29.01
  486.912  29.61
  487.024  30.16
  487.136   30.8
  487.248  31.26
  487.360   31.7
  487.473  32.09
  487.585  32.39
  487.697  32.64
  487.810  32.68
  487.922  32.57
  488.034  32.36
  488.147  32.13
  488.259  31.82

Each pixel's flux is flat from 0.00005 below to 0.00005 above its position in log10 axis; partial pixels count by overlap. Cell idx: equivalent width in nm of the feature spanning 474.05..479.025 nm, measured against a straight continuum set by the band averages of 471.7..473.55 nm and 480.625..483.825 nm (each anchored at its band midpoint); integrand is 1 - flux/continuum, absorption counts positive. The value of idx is 0.715 nm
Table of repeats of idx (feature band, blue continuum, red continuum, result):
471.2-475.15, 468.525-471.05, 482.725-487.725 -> 0.15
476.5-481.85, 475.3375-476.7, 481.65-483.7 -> 0.37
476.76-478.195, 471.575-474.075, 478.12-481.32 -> 0.42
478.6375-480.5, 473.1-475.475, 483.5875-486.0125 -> -0.03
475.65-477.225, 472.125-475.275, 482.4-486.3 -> 0.23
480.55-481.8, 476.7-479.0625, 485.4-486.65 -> -0.18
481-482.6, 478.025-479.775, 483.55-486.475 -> 0.00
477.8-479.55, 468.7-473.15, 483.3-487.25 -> 0.17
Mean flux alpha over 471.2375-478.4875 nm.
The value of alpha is 25.2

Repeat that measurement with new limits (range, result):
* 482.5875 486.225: 32.2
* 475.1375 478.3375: 23.1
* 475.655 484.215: 28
